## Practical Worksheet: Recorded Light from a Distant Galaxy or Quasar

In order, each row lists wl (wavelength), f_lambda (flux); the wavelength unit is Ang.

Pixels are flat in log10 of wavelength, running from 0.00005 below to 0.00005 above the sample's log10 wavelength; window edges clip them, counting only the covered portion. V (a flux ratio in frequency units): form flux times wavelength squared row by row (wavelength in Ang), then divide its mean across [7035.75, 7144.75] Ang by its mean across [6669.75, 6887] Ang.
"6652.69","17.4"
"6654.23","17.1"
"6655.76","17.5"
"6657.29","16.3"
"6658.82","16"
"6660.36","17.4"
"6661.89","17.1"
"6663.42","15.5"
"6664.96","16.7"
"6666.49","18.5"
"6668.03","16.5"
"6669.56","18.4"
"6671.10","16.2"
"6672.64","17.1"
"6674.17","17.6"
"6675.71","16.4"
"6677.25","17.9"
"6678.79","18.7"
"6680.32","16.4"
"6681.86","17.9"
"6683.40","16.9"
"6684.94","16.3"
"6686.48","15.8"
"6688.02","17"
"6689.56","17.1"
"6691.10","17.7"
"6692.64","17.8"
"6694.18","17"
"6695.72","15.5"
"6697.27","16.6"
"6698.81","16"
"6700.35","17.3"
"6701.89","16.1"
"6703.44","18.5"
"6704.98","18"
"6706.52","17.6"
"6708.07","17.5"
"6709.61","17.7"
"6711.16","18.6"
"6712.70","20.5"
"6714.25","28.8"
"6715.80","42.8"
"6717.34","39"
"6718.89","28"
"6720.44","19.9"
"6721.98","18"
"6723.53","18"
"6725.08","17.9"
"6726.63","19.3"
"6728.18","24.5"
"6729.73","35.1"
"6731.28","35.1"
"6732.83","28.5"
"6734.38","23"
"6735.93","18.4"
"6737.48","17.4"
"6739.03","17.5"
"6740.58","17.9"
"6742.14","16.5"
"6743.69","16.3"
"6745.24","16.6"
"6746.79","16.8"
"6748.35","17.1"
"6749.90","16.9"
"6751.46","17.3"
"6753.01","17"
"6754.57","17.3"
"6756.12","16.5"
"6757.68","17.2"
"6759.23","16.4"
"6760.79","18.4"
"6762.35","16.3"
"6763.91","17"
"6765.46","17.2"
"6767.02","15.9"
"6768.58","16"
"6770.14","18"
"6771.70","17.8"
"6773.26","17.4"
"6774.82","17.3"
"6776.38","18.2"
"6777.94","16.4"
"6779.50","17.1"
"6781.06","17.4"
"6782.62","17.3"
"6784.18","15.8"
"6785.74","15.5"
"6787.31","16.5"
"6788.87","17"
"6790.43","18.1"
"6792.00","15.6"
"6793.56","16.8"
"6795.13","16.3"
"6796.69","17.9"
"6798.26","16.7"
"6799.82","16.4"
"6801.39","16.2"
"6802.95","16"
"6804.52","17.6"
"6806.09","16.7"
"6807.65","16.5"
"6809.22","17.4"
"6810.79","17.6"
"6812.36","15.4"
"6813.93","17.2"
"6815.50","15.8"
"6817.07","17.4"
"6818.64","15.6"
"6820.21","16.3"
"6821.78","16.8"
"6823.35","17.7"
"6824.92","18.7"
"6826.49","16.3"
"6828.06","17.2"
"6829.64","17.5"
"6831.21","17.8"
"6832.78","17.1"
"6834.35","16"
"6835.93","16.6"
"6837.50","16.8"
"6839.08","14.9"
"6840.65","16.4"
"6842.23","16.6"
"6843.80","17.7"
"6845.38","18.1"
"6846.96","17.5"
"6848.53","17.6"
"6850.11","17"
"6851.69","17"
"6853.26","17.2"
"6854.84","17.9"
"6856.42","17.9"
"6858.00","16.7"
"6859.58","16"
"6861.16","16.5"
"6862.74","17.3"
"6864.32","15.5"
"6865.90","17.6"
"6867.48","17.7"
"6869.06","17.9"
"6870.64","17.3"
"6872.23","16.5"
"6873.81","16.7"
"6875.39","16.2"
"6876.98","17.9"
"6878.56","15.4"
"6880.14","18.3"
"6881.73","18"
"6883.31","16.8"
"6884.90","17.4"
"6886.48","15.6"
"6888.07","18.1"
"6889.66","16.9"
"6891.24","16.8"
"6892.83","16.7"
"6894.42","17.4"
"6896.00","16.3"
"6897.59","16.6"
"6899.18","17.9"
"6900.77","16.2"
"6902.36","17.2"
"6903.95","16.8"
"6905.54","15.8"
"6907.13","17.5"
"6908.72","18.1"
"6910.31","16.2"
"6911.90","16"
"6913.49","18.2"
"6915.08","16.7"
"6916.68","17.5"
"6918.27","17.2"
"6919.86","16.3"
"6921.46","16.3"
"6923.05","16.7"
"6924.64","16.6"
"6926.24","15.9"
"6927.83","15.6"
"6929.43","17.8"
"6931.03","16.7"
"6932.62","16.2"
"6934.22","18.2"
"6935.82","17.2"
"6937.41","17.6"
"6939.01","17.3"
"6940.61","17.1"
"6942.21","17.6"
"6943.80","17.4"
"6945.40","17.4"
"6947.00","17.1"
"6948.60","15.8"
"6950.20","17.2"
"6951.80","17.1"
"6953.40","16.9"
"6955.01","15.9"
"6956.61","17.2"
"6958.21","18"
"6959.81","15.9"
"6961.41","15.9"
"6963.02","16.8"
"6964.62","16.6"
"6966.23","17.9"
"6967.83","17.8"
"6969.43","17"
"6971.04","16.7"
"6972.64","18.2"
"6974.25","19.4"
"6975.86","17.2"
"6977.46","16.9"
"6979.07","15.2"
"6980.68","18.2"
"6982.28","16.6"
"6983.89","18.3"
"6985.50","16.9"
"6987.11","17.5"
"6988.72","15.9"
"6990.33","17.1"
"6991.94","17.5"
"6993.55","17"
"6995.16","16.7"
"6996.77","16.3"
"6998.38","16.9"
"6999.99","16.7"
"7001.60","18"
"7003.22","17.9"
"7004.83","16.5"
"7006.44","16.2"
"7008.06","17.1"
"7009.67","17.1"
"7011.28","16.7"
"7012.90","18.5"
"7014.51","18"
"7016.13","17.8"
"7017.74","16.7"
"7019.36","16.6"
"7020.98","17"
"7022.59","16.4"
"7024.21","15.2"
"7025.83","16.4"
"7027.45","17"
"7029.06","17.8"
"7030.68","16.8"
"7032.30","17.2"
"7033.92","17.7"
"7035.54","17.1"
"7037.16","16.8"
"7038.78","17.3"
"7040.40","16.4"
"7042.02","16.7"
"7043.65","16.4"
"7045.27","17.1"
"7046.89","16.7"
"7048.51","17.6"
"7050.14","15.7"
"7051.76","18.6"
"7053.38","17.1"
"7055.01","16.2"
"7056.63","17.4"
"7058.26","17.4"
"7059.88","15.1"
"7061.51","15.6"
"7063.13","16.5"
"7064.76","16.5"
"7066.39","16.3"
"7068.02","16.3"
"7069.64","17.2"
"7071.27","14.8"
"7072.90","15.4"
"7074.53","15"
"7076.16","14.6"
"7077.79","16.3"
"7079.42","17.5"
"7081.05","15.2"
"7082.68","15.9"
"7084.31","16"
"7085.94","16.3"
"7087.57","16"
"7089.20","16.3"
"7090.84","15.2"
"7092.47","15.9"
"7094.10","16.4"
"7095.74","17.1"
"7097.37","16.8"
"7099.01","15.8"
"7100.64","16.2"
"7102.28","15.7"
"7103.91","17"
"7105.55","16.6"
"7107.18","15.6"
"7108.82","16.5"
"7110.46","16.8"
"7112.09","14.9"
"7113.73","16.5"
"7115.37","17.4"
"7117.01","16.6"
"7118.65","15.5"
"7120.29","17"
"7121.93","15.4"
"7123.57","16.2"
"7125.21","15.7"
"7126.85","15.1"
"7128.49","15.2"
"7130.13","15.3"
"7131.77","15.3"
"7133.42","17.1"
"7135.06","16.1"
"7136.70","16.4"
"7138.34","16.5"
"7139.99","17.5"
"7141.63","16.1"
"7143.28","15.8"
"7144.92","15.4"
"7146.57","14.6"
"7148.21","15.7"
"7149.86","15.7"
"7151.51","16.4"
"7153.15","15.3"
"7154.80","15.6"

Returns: 0.99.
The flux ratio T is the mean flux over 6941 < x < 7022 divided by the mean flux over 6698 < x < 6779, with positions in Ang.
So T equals 0.9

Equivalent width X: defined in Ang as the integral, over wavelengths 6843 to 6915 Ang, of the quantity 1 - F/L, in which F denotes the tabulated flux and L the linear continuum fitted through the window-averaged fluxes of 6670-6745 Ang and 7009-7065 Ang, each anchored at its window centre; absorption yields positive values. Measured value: 5.3 Ang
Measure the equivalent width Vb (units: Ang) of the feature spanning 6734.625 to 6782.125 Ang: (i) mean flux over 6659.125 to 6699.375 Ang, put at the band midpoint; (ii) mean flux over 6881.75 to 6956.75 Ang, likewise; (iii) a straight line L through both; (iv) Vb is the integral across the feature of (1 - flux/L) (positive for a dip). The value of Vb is -0.6 Ang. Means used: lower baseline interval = 17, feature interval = 17.2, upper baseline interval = 16.9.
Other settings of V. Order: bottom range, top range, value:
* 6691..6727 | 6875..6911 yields 0.87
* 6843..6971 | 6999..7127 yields 1.02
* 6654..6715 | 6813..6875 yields 1.02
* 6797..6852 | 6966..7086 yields 1.06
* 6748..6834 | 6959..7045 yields 1.07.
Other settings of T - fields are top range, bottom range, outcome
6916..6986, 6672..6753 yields 0.86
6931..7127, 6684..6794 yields 0.88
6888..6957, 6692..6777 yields 0.86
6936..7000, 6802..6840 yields 1.02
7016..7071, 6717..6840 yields 0.92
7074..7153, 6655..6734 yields 0.81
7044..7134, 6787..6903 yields 0.96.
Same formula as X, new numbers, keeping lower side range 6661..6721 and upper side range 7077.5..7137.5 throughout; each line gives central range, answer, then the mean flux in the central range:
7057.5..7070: 0.09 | 16.3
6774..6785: 0.84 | 17.1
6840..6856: 0.59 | 17.3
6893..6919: 0.89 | 17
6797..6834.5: 2.79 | 16.9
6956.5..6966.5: 0.20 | 16.8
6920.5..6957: 0.91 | 16.9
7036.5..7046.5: -0.11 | 16.8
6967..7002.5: -0.37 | 17.2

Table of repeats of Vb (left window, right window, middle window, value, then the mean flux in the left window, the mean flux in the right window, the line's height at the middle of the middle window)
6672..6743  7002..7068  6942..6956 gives 0.7 Ang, 20.3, 16.9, 17.8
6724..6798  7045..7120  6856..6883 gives 1.0 Ang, 18.4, 16.3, 17.7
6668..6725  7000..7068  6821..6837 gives 1.0 Ang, 19.3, 16.9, 18.4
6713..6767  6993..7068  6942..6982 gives 1.8 Ang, 21.1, 16.9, 17.9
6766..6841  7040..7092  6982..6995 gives -0.5 Ang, 16.8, 16.3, 16.4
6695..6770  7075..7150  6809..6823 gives 1.9 Ang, 20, 16.1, 19.1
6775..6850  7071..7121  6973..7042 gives -3.1 Ang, 16.9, 16.1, 16.3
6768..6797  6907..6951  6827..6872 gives -0.2 Ang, 17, 17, 17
